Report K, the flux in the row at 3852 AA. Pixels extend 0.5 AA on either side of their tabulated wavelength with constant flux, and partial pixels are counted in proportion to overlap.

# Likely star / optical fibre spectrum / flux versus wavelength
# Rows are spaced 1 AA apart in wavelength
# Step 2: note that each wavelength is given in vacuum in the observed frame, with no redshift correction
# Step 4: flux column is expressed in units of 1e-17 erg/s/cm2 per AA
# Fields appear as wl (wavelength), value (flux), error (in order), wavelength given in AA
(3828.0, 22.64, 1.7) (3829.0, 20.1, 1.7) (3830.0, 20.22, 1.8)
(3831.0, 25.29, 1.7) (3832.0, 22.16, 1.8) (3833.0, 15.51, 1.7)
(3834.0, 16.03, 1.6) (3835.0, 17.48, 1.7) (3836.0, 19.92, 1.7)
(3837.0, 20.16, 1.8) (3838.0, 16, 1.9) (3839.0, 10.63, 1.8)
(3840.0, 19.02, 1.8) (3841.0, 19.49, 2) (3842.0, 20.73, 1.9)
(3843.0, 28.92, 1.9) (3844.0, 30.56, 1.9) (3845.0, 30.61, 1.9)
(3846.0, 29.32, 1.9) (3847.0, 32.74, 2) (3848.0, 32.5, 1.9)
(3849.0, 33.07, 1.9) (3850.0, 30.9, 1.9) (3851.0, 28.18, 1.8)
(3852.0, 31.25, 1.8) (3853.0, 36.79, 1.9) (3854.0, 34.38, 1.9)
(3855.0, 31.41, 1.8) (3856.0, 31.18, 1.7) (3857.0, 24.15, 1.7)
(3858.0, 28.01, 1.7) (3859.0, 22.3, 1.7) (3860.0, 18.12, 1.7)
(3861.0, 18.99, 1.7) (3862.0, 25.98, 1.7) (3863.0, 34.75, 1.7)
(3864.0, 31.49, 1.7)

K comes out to 31.25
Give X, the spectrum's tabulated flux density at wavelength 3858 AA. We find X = 28.01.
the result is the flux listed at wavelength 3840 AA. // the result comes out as 19.02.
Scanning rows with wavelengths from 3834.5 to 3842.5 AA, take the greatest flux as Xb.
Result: 20.73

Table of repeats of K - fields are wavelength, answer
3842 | 20.73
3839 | 10.63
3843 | 28.92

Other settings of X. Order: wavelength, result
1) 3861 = 18.99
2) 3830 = 20.22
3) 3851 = 28.18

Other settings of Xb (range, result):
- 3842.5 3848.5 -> 32.74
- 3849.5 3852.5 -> 31.25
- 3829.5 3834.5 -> 25.29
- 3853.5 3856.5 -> 34.38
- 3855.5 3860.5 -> 31.18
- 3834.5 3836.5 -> 19.92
